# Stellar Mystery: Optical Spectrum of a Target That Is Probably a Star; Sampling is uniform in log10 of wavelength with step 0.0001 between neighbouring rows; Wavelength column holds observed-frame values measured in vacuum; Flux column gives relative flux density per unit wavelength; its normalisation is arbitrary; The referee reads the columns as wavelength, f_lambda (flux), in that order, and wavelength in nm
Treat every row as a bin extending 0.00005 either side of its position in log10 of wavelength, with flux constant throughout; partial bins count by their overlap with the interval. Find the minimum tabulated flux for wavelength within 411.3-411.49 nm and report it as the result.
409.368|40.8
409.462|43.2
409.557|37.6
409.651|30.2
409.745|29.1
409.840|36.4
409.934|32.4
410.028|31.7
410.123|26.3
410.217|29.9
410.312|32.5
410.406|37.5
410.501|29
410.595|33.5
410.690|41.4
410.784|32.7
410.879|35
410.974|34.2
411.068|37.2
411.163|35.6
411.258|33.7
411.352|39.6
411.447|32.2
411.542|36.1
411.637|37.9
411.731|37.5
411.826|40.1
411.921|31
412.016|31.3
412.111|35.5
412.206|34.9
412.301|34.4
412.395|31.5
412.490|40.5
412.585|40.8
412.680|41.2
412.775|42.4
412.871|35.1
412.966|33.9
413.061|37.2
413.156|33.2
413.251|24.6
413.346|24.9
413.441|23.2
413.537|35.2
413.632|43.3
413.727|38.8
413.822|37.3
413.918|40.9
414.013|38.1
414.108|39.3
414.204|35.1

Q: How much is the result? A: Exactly 32.2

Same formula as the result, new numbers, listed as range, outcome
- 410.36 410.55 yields 29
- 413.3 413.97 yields 23.2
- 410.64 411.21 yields 32.7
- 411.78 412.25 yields 31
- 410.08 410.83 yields 26.3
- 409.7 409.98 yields 29.1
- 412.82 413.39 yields 24.6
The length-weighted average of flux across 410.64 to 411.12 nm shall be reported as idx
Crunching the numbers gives 36.1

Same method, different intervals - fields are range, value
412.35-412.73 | 38.6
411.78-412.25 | 34.5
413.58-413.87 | 39.8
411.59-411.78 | 37.8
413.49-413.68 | 39.4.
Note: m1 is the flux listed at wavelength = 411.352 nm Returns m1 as 39.6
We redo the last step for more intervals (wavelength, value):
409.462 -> 43.2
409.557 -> 37.6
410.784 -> 32.7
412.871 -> 35.1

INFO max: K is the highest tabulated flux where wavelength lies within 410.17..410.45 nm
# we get 37.5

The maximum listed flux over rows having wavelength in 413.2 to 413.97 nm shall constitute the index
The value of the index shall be 43.3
